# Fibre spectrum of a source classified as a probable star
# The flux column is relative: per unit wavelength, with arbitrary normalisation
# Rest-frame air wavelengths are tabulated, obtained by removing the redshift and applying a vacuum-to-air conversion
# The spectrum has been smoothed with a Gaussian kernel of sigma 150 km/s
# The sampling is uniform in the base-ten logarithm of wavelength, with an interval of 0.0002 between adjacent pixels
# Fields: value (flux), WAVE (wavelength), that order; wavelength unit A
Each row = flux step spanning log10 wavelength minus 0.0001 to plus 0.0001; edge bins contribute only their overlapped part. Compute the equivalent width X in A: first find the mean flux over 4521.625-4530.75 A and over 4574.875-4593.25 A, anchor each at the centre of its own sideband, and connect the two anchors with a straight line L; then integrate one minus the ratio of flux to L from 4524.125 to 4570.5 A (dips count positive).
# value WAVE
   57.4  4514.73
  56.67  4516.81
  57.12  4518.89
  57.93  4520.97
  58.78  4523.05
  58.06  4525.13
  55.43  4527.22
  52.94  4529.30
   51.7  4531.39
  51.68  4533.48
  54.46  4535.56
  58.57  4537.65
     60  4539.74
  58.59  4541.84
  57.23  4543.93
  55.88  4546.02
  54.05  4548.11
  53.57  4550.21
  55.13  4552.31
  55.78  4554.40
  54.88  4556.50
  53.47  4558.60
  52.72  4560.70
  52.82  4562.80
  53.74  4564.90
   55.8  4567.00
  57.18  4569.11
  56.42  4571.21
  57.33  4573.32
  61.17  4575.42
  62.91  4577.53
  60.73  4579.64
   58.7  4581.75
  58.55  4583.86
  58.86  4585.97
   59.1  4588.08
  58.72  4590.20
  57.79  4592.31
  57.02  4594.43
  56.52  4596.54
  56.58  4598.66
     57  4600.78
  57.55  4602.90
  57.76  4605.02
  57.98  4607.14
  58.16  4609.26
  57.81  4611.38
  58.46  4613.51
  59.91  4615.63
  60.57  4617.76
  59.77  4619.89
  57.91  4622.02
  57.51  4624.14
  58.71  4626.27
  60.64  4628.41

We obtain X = 1.80 A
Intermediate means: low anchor 56.2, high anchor 59.6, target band 55.2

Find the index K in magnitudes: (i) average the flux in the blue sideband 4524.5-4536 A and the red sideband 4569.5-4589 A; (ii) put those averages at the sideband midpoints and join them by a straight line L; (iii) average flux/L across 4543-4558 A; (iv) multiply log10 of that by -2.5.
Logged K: 0.02 mag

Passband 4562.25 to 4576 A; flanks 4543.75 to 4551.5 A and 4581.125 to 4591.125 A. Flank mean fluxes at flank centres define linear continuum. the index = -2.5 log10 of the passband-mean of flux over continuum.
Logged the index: 0.01 mag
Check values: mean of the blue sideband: 54.9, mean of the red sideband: 58.8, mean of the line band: 56.3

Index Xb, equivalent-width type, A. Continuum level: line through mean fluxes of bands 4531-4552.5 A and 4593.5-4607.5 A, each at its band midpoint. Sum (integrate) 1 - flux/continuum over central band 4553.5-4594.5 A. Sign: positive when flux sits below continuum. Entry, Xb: -0.5 A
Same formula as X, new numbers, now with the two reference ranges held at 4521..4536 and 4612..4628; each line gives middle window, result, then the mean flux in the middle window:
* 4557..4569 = 0.52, 54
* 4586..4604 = 0.08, 57.6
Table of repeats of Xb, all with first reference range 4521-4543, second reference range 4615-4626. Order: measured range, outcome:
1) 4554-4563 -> 0.5 A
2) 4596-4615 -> 0.3 A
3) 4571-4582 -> -0.4 A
